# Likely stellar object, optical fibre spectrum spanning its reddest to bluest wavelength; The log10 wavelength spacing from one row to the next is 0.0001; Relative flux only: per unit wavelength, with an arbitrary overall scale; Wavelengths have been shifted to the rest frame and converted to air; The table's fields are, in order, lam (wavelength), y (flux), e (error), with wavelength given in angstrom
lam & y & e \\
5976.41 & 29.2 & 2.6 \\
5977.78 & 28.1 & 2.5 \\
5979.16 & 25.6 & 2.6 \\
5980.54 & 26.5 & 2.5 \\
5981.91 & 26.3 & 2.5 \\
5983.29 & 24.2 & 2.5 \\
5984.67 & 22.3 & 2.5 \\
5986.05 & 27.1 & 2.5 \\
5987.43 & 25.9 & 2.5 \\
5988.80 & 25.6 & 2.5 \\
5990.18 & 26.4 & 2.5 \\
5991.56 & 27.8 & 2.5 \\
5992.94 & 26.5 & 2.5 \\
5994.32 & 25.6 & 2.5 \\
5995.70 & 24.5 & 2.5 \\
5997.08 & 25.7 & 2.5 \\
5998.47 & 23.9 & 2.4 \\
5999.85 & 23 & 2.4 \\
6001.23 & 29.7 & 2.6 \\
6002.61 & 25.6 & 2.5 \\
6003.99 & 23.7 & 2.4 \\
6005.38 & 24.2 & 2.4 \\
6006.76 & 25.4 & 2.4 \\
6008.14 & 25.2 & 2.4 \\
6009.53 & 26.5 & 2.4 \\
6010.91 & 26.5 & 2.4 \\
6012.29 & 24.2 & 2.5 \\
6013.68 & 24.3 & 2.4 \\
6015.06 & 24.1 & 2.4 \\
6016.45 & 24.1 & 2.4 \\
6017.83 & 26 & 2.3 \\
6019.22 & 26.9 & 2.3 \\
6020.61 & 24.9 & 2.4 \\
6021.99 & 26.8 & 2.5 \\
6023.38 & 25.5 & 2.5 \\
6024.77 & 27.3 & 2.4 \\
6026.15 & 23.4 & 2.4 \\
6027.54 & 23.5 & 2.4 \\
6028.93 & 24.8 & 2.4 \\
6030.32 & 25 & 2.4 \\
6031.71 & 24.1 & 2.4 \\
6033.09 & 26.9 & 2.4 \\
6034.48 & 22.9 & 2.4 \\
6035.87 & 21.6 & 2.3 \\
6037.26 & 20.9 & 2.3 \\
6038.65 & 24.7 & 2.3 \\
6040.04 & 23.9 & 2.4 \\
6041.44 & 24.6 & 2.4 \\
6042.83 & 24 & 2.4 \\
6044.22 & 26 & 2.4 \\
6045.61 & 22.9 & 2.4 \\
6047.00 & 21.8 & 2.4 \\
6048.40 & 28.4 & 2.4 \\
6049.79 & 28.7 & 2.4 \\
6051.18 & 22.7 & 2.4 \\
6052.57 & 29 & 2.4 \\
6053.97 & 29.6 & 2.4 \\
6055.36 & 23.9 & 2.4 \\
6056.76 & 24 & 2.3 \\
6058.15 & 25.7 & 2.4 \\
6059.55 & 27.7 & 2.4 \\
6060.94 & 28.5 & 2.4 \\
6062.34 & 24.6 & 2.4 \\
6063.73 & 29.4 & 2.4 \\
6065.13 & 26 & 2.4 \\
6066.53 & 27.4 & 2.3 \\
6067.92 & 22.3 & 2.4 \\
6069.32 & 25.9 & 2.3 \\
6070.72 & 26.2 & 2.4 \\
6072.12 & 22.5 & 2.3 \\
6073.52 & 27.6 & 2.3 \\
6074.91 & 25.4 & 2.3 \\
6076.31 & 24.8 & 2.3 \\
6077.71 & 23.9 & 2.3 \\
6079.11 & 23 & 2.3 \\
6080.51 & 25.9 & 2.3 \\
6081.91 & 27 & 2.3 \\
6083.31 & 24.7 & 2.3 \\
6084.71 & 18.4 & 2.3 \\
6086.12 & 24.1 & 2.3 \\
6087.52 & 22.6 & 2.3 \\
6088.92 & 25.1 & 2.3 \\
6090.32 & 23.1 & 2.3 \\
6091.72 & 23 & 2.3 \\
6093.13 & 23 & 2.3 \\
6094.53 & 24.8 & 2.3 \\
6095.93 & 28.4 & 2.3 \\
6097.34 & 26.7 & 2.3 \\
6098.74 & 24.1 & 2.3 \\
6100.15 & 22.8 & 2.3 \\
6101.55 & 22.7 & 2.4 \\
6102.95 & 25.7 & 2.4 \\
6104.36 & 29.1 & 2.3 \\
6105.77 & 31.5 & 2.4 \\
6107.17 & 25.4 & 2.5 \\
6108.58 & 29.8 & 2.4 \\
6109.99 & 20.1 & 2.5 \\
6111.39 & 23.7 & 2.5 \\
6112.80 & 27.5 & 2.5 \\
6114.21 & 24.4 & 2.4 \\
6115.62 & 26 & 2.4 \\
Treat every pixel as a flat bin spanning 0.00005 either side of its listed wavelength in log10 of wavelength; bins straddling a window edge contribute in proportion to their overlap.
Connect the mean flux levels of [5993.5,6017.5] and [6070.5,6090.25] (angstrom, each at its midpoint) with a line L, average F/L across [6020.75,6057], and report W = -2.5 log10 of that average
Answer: -0.01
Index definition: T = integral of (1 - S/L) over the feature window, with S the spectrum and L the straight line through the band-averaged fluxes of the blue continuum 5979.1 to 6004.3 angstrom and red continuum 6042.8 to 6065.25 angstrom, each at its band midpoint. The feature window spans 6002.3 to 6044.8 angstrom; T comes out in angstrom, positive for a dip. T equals 1.84 angstrom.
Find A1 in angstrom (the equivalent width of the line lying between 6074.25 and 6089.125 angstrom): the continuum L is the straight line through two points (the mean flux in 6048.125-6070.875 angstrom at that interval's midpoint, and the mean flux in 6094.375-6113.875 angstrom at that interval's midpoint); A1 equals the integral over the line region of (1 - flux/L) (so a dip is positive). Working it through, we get 1.2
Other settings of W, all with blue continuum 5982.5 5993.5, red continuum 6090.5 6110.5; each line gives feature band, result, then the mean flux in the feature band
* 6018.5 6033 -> 0.01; 25.3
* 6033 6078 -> 0.01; 25.3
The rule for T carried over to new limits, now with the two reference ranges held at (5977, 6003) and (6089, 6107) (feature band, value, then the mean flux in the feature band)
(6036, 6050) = 0.70 angstrom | 24.3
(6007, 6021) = 0.24 angstrom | 25.3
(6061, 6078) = -0.09 angstrom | 25.7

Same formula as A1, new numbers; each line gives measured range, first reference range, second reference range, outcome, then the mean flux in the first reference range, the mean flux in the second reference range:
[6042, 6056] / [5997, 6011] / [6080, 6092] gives -0.70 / 25.3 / 23.8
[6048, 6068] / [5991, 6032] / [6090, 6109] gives -0.88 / 25.3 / 25.7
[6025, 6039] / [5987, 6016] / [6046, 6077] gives 1.00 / 25.4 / 26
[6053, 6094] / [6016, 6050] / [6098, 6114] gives 0.31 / 24.7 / 25.6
